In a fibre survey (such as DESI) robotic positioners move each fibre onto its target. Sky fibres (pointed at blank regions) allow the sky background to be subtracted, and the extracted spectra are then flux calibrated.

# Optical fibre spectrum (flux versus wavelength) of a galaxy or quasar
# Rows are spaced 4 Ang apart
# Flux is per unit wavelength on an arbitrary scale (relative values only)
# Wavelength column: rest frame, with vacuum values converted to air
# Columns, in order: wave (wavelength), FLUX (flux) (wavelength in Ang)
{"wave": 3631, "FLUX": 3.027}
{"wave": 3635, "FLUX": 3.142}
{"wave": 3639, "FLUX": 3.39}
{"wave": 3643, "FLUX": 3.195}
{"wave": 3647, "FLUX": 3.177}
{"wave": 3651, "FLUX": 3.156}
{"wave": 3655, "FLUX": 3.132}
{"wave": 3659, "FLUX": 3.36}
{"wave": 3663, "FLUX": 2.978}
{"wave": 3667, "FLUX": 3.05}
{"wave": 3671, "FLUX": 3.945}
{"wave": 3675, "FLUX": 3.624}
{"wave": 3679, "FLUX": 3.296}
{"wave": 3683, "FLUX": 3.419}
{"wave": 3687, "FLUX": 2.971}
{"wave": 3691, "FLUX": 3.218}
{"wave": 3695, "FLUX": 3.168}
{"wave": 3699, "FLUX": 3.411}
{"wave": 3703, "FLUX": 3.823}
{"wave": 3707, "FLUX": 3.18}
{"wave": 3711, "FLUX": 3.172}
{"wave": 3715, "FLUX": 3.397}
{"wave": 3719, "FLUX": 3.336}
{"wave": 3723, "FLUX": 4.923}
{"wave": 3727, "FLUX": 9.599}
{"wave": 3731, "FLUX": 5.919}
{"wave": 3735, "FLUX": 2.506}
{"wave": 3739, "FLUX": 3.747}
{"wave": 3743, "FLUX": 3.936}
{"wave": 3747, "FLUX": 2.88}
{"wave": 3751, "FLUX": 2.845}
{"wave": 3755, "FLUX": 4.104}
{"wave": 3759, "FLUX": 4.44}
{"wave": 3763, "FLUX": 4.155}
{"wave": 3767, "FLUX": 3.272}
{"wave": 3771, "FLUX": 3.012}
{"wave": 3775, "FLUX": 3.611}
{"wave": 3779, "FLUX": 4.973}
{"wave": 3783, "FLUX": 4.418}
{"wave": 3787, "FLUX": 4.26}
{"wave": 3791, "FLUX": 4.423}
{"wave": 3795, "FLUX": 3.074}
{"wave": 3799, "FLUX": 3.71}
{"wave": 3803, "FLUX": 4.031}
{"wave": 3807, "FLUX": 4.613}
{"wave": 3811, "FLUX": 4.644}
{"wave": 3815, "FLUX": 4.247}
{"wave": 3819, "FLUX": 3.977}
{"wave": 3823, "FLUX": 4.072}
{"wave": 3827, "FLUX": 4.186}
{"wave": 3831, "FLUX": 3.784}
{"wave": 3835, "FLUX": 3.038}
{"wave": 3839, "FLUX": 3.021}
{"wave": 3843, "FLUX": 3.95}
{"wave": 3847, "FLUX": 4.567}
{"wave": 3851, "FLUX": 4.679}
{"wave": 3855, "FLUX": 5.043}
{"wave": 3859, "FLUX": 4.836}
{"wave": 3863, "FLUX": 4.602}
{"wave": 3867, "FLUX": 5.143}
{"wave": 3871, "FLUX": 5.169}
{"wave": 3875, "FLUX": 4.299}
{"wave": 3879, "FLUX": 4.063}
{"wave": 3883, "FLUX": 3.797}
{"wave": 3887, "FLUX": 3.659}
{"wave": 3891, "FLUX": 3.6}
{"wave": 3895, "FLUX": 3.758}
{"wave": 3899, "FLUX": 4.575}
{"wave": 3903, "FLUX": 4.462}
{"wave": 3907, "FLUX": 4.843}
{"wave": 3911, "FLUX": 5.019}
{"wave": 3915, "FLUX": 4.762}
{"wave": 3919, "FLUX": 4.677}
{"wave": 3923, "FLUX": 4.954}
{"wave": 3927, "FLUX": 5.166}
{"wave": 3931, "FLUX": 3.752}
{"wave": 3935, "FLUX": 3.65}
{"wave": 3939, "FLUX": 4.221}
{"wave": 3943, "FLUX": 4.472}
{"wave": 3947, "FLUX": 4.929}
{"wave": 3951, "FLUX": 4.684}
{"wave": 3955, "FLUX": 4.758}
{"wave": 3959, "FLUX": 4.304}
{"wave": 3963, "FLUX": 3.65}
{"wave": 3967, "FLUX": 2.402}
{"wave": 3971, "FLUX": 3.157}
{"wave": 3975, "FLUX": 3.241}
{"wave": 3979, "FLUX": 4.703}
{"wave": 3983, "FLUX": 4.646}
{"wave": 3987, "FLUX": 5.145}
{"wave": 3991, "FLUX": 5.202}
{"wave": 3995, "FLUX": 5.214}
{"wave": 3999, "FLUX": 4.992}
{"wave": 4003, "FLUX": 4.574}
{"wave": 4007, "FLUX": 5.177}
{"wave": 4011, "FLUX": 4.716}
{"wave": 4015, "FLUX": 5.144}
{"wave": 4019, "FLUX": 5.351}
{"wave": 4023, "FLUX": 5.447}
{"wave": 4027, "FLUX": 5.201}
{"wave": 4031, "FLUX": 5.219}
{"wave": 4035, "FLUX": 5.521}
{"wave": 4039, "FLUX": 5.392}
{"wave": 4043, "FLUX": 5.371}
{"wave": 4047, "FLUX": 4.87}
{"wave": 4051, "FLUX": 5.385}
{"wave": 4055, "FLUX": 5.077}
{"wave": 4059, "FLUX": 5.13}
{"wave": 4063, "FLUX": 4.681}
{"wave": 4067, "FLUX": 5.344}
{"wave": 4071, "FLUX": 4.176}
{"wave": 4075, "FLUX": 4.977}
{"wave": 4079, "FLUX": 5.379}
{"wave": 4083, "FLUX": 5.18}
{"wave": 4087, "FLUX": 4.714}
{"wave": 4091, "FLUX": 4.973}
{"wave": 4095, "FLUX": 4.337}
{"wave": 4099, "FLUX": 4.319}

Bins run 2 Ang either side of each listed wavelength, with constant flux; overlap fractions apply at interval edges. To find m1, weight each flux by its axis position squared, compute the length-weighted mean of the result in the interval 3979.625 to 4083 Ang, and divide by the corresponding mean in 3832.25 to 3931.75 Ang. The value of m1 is 1.25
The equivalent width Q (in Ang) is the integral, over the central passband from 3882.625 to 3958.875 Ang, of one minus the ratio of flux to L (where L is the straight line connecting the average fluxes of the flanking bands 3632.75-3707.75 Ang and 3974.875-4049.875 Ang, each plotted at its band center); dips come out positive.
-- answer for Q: 2.8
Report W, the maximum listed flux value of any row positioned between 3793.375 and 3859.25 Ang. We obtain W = 5.043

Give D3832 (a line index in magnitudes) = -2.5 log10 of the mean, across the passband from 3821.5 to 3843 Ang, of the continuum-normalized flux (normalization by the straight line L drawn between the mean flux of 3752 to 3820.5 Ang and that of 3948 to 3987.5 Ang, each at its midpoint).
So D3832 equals 0.11 mag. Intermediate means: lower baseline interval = 4.04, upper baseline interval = 4.05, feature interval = 3.64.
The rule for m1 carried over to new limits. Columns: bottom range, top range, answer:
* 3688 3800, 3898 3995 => 1.24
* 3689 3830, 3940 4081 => 1.36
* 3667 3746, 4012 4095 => 1.57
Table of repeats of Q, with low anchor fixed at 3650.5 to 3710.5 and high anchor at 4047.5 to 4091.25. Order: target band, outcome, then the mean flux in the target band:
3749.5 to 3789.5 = -2.4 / 3.93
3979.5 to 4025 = -3.2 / 5.04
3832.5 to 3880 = -3.3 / 4.37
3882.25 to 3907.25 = 1.1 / 4.06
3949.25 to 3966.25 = 1.2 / 4.2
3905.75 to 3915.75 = -1.3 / 4.89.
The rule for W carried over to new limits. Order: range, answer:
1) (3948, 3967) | 4.758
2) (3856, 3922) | 5.169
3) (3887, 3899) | 4.575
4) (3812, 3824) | 4.247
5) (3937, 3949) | 4.929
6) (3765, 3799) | 4.973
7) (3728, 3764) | 5.919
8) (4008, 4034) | 5.447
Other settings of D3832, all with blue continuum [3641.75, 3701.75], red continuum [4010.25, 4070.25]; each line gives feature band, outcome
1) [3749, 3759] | 0.01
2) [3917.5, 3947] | 0.04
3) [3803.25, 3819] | -0.10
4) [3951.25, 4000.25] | 0.13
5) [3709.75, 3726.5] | -0.20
